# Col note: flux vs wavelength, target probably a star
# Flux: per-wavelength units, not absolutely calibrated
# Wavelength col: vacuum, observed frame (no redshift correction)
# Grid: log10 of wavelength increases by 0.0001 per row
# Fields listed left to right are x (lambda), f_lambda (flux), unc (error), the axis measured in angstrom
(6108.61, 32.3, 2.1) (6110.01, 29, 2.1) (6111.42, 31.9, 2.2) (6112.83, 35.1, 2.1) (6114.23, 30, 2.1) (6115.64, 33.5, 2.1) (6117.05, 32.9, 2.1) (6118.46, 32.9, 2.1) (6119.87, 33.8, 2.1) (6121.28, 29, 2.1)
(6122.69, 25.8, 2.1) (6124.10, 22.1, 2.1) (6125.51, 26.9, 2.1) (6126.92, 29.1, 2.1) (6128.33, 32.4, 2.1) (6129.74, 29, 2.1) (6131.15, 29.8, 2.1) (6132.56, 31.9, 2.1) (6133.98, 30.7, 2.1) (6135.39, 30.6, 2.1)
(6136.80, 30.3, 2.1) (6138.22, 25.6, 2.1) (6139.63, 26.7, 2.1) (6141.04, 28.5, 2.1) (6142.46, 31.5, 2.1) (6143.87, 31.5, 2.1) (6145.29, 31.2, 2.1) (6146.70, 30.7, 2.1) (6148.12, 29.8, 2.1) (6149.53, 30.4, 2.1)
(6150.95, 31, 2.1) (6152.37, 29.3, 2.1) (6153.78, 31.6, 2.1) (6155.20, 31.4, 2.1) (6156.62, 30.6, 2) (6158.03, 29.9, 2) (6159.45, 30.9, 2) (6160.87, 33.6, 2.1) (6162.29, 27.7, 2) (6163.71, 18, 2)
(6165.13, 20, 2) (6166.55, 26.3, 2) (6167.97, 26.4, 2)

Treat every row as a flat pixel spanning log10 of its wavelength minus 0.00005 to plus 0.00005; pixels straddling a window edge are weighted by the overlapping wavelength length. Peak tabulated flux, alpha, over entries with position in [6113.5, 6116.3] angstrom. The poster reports 33.5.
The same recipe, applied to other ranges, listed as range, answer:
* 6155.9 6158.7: 30.6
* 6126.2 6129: 32.4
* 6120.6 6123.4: 29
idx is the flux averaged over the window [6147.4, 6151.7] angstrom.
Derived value 30.3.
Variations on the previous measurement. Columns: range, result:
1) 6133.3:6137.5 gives 30.6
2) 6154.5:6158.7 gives 30.7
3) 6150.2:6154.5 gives 30.6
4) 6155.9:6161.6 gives 31.2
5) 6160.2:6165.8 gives 24.8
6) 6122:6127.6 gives 26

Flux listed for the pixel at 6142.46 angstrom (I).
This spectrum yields 31.5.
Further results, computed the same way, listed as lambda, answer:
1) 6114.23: 30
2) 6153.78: 31.6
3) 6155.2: 31.4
